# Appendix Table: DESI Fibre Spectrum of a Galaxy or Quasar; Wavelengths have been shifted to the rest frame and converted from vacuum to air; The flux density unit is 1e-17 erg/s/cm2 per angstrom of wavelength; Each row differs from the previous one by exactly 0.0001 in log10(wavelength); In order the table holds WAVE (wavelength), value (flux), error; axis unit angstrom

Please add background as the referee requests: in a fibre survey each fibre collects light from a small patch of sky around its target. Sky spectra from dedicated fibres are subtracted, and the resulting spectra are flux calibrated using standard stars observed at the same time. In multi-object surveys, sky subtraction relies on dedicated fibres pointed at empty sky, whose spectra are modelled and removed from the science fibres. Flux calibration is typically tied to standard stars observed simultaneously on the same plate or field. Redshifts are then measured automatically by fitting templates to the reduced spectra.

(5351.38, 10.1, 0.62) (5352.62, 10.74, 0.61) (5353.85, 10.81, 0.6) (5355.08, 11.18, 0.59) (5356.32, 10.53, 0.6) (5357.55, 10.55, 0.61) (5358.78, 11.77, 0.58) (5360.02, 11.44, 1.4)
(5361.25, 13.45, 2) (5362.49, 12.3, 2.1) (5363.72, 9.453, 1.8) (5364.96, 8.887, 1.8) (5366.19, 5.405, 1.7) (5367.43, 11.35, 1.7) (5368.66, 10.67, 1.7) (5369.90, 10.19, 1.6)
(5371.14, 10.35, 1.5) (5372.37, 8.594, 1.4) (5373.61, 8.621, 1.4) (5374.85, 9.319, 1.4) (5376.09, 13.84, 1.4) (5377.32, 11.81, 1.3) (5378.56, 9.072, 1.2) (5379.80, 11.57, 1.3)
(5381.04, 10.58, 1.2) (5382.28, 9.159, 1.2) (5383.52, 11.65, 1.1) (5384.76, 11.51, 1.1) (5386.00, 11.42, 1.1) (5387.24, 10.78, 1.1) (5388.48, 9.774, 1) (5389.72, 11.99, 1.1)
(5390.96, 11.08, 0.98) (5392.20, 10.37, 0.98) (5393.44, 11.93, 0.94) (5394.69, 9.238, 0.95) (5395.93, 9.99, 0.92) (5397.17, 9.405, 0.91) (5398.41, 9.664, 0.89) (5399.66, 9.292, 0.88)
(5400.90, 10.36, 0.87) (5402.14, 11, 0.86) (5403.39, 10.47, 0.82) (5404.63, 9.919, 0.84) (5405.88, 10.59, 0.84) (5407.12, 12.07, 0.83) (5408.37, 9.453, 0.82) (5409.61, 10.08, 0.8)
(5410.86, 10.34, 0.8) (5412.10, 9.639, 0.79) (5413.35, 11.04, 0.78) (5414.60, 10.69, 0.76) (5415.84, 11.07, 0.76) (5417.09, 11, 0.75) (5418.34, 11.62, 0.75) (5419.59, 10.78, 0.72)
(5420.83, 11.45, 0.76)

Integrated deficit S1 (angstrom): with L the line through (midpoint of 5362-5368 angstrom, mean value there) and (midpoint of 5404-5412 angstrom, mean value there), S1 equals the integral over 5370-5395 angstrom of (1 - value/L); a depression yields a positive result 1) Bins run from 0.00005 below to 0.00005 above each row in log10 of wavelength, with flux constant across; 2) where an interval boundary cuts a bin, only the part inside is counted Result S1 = -2.1 angstrom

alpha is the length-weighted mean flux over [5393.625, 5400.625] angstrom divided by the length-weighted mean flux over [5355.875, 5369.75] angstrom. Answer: 0.92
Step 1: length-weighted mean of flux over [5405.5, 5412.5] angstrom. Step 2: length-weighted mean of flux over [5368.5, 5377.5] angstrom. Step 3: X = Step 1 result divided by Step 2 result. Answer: 1.0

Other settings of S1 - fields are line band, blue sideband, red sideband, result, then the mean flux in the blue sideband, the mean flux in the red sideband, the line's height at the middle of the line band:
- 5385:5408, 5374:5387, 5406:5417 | 0.5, 10.9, 10.6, 10.8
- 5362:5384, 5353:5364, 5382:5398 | 1.8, 11.3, 10.7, 11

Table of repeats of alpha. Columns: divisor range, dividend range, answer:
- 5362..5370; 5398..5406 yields 1.05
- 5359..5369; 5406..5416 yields 1.01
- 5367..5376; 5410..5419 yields 1.07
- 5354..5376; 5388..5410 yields 1.00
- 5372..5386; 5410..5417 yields 1.00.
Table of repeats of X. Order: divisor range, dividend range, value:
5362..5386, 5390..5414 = 1.01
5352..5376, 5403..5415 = 1.01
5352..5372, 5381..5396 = 1.02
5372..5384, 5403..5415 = 1.00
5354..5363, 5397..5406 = 0.87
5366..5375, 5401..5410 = 1.11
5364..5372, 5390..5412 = 1.09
